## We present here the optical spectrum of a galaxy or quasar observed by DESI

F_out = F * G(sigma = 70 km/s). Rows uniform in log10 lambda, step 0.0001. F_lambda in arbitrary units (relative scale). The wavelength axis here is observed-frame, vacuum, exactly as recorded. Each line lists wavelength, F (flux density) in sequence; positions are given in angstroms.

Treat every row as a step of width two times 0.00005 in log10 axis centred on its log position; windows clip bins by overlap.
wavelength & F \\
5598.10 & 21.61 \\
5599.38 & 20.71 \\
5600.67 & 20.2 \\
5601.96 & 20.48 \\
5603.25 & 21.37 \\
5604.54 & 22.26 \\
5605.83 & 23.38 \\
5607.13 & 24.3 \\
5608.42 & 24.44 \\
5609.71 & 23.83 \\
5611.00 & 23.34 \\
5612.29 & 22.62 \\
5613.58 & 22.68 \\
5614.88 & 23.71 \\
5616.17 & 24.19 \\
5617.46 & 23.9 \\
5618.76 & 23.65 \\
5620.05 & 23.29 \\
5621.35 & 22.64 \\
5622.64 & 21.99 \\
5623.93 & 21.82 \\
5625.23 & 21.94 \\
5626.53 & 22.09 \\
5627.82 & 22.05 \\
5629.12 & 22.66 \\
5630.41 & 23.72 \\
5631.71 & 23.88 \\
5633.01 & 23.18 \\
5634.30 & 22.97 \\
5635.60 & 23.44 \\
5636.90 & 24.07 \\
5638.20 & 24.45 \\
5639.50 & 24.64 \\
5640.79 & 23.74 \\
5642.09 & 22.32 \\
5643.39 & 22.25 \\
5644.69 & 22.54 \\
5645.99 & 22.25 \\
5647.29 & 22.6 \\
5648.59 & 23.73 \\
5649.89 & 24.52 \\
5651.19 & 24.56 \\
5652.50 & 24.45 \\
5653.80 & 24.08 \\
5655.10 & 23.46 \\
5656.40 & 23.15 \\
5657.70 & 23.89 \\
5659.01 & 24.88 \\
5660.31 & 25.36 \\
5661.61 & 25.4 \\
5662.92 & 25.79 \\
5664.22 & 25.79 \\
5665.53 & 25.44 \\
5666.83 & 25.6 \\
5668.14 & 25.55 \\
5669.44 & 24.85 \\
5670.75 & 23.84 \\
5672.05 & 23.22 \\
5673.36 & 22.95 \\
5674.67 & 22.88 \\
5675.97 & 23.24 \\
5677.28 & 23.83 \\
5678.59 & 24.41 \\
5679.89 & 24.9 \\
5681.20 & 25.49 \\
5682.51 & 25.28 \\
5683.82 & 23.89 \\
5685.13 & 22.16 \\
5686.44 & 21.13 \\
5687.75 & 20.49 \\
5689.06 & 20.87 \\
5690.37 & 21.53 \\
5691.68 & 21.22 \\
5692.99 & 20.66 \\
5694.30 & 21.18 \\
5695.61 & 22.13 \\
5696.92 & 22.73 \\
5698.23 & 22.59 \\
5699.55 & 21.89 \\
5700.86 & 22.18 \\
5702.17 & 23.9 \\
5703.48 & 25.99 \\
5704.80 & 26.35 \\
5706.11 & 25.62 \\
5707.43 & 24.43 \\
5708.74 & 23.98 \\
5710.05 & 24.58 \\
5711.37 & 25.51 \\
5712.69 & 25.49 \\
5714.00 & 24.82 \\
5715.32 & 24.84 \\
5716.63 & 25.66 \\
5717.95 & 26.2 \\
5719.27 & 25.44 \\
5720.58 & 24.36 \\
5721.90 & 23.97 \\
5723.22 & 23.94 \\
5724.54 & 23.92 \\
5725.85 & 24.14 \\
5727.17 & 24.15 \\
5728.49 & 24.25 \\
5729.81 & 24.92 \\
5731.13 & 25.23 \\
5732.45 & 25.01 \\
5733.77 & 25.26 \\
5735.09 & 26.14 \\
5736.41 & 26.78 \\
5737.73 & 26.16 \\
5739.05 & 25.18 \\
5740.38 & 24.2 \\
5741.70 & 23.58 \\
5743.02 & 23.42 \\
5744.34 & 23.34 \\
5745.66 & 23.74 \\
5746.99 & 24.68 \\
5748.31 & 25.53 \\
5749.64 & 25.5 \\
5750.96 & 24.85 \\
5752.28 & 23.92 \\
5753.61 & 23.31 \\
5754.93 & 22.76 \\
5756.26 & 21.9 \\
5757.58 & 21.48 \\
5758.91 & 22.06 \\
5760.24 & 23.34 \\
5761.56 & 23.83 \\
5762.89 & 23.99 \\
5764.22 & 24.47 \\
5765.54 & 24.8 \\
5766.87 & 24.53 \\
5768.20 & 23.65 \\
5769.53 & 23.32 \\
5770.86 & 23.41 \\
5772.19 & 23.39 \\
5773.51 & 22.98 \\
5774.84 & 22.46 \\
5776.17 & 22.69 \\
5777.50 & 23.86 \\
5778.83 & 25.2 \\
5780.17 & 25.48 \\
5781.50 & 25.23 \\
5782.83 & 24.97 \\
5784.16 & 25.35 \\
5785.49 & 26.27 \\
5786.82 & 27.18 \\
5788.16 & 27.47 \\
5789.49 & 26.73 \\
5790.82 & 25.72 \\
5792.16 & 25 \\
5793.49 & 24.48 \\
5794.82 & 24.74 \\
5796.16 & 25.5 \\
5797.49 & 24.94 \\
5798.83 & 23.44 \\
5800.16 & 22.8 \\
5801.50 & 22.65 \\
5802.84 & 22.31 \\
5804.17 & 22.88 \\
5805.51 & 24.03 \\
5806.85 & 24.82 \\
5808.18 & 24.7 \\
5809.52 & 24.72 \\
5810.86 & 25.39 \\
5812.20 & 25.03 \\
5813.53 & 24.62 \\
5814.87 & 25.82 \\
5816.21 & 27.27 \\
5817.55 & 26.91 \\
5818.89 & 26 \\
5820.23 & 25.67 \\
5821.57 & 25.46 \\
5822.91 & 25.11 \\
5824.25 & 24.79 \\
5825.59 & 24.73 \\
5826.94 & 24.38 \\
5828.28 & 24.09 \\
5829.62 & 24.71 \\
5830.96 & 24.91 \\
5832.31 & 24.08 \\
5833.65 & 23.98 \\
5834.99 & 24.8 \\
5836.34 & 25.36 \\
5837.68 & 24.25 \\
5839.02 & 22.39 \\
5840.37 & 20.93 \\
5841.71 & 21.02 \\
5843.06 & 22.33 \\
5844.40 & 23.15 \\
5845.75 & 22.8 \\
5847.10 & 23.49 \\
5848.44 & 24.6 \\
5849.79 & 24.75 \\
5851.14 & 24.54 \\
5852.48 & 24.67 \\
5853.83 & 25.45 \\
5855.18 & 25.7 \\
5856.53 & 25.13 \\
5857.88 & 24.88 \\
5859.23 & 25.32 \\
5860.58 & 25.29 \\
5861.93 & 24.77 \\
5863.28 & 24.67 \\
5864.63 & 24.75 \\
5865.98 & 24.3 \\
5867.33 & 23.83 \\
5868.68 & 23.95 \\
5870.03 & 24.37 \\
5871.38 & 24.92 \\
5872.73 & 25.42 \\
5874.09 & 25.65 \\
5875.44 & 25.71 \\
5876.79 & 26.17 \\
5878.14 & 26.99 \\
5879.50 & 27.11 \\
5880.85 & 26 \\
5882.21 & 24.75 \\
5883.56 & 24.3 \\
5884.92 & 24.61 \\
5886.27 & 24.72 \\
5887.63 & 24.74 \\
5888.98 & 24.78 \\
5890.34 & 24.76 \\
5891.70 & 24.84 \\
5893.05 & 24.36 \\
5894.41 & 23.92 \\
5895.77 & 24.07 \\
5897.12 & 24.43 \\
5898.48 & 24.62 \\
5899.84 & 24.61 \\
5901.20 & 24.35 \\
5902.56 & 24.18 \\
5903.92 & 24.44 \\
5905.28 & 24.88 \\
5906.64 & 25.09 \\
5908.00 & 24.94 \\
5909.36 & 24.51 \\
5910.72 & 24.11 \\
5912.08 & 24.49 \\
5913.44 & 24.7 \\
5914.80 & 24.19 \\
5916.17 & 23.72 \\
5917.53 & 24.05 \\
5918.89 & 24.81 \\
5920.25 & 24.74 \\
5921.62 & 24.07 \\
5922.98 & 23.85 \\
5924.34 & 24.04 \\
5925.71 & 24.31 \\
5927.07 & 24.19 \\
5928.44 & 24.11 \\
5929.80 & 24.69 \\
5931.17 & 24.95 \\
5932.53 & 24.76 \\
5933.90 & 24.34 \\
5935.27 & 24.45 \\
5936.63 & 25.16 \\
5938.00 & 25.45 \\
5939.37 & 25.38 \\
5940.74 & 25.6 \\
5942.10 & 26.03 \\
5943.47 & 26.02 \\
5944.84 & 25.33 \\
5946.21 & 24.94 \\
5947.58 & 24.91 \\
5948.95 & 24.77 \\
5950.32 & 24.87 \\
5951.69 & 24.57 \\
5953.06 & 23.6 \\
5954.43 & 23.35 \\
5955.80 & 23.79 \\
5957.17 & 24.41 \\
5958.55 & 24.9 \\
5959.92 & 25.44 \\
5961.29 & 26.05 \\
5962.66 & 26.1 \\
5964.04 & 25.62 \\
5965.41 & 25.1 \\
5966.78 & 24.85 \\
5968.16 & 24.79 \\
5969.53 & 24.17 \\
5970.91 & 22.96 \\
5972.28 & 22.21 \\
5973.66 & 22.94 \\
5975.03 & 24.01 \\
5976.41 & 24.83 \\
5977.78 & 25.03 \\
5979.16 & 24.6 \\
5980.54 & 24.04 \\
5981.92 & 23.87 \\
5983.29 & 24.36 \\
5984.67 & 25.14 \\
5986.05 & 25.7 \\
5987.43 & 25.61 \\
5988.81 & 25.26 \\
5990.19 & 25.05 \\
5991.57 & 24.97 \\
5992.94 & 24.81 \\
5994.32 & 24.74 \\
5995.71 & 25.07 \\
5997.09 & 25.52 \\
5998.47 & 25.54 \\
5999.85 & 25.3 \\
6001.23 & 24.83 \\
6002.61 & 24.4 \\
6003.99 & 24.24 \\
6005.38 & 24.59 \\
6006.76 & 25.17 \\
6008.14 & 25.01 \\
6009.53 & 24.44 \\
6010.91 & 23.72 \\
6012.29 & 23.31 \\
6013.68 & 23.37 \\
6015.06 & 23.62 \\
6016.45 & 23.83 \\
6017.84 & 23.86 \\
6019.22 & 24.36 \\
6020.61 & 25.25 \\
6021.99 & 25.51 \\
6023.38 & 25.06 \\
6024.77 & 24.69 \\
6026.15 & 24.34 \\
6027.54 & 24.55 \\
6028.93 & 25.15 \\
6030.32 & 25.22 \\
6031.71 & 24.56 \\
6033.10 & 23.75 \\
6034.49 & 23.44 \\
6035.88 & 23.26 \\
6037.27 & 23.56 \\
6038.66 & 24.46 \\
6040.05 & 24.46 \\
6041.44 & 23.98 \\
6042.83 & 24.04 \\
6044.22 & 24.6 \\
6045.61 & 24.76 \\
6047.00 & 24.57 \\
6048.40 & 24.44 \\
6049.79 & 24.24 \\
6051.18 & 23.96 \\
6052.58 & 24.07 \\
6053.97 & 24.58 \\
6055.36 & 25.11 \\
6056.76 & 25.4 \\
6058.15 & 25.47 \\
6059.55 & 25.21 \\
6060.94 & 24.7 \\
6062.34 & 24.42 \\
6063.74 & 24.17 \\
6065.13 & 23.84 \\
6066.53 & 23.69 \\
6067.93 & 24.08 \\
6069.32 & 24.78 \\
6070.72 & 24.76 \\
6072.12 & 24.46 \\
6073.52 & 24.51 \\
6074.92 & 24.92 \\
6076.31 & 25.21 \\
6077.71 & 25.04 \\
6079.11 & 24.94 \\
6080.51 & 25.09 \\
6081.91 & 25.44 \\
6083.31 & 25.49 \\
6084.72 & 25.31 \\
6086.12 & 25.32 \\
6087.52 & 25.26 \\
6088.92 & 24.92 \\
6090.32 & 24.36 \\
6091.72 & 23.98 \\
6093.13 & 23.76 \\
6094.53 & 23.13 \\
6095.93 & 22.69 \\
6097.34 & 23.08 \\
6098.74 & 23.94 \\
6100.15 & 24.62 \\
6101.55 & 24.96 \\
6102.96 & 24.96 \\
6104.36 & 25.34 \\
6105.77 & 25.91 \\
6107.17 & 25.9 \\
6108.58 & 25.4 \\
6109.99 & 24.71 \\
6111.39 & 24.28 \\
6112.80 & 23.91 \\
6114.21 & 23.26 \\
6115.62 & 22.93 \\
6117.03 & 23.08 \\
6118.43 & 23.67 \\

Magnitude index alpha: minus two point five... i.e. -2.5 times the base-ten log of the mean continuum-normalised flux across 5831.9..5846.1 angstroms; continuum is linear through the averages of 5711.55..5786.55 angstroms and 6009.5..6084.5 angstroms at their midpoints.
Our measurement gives 0.055 mag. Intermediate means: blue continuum 24.4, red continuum 24.5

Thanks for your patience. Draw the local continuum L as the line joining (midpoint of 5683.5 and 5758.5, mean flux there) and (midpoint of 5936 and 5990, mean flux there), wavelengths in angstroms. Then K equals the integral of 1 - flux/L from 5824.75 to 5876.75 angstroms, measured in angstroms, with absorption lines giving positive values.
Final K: 0.1 angstroms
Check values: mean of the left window 23.9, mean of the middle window 24.3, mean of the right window 24.8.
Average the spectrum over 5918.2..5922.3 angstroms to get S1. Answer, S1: 24.5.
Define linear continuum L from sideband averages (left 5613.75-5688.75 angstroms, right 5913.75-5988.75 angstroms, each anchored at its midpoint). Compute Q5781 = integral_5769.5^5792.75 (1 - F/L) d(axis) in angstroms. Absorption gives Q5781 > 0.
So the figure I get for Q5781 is -0.8 angstroms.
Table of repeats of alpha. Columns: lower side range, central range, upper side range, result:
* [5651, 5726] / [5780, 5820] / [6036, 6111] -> -0.04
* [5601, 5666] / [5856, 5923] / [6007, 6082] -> -0.03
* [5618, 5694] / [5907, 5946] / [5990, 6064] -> -0.02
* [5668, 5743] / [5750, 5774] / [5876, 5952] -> 0.03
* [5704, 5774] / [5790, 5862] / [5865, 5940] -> 0.00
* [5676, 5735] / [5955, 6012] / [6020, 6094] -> -0.01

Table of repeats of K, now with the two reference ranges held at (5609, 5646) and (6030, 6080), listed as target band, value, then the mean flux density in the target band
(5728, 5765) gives -1.19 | 24.2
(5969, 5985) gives 0.15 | 24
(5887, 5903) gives -0.34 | 24.5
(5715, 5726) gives -0.63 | 24.8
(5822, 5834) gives -0.41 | 24.6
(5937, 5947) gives -0.58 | 25.5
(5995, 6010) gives -0.39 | 24.9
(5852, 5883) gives -1.73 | 25.2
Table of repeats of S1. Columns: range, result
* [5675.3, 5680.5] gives 24.1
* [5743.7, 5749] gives 24.3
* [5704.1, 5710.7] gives 25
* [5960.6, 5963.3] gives 26.1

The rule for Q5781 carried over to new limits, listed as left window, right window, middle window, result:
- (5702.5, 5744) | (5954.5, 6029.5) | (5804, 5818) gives -0.2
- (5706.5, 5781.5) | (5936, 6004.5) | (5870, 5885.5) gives -0.6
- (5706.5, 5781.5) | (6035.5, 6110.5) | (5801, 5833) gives -0.6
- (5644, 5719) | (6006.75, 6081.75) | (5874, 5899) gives -0.9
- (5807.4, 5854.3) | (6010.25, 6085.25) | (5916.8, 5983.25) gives -0.3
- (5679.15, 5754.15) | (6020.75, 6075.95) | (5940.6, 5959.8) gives -0.3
